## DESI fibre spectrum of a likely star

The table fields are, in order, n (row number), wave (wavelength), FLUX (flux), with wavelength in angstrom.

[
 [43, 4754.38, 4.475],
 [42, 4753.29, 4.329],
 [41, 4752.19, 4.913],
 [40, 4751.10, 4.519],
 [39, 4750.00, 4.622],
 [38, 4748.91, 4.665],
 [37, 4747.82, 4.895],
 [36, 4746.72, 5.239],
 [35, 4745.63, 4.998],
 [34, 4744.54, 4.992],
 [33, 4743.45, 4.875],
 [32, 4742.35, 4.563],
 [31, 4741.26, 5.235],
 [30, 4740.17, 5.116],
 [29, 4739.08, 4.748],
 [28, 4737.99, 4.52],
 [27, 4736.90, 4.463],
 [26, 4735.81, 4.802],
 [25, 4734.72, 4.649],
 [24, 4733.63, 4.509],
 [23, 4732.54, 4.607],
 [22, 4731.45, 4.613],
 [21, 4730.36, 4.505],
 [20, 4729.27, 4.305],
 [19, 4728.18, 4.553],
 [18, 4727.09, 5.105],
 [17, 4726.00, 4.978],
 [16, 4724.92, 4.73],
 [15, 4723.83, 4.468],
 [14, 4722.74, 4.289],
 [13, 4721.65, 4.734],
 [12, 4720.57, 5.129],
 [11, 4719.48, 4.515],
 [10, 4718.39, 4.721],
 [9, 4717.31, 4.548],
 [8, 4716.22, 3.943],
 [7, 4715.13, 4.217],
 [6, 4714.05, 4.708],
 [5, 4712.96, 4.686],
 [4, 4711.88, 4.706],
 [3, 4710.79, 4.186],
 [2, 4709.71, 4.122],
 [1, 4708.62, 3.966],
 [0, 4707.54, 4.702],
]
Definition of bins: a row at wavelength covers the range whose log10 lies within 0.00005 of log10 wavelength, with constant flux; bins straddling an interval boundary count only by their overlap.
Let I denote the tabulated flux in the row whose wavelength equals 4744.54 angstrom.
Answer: 4.992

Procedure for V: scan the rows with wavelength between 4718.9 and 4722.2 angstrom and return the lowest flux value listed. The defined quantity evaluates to 4.515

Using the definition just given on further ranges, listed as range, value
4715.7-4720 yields 3.943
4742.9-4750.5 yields 4.622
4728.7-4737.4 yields 4.305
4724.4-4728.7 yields 4.553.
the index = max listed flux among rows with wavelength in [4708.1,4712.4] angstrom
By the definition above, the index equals 4.706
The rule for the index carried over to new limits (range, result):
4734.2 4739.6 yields 4.802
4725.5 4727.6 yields 5.105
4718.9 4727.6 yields 5.129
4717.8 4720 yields 4.721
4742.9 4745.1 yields 4.992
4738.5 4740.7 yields 5.116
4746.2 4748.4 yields 5.239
